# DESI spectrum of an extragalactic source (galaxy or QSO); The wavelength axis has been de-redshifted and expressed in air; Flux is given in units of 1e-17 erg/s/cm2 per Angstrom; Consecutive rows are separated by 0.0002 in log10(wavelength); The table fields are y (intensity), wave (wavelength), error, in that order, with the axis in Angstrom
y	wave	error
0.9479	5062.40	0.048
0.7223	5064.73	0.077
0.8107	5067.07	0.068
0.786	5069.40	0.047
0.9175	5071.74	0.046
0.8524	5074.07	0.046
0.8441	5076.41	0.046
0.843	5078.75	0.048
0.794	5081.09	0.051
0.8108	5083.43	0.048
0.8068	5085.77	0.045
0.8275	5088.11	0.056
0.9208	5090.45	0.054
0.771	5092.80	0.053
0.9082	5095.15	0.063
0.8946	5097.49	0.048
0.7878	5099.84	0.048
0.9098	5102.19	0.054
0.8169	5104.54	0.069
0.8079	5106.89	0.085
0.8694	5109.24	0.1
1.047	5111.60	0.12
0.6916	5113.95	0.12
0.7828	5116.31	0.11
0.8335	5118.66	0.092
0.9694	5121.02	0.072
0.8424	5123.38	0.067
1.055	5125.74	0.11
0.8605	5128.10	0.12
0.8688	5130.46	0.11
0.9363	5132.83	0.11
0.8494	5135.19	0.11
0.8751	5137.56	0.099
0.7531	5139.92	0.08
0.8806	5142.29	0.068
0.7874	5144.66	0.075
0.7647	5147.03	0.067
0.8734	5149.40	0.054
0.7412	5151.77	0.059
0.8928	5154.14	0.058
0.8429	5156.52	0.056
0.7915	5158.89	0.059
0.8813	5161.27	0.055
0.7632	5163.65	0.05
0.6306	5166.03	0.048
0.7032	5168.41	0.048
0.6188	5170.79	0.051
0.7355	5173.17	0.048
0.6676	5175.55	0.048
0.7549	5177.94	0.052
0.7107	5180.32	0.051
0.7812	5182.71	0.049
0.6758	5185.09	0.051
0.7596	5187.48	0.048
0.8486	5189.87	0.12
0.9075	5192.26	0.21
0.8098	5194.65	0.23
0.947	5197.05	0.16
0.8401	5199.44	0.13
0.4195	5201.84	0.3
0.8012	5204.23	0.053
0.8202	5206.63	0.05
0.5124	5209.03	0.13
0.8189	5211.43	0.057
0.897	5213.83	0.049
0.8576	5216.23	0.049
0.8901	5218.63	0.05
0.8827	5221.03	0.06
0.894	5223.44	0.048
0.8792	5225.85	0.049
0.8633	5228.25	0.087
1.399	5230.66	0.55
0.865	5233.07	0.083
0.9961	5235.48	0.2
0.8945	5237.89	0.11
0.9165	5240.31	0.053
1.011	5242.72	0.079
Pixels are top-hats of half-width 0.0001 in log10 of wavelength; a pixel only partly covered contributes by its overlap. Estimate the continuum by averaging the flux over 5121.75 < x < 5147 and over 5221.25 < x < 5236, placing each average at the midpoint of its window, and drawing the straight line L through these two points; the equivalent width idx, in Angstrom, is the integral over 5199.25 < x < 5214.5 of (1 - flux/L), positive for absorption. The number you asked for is 3.8 Angstrom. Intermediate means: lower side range 0.868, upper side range 0.975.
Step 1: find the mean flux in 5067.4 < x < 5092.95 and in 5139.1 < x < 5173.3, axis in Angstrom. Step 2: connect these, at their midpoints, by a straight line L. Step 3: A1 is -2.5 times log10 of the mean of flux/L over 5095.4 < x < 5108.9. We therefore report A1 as -0.04 mag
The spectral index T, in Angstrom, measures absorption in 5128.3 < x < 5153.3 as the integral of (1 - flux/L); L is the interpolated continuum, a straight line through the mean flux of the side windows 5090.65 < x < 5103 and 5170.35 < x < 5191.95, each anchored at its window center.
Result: -1.21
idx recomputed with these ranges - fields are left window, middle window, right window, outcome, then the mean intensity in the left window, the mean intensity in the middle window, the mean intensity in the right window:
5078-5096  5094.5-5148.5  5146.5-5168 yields -3.0 Angstrom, 0.834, 0.86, 0.795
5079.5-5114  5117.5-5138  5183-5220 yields -1.7 Angstrom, 0.849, 0.9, 0.788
